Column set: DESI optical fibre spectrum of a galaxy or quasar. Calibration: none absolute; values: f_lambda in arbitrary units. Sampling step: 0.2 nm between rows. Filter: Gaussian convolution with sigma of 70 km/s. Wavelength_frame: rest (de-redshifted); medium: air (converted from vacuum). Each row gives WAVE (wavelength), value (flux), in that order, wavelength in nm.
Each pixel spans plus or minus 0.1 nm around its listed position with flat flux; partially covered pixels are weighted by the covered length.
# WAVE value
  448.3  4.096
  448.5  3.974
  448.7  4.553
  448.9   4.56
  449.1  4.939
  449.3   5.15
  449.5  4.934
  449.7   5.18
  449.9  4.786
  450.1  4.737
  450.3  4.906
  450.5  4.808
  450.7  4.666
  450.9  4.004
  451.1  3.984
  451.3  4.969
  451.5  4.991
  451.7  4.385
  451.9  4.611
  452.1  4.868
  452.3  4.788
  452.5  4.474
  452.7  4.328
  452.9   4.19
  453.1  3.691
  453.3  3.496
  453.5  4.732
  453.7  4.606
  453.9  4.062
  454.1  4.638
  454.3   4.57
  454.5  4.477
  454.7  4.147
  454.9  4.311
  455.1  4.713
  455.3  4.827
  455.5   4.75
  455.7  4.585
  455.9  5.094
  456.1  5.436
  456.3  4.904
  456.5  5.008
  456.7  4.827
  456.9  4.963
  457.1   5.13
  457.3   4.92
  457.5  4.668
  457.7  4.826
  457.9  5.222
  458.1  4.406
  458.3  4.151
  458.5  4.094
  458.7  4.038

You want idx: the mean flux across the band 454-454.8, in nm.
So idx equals 4.46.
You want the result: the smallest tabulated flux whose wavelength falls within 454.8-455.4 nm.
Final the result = 4.311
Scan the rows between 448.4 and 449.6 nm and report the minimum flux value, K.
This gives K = 3.974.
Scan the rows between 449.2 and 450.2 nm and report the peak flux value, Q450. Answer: 5.18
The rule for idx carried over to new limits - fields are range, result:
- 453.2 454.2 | 4.31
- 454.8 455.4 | 4.62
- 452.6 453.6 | 4.09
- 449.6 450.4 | 4.9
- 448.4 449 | 4.36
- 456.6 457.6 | 4.9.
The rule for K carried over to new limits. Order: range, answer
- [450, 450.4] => 4.737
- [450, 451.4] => 3.984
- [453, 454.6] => 3.496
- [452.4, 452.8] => 4.328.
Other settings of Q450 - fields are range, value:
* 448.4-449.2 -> 4.939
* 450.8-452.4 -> 4.991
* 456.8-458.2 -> 5.222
